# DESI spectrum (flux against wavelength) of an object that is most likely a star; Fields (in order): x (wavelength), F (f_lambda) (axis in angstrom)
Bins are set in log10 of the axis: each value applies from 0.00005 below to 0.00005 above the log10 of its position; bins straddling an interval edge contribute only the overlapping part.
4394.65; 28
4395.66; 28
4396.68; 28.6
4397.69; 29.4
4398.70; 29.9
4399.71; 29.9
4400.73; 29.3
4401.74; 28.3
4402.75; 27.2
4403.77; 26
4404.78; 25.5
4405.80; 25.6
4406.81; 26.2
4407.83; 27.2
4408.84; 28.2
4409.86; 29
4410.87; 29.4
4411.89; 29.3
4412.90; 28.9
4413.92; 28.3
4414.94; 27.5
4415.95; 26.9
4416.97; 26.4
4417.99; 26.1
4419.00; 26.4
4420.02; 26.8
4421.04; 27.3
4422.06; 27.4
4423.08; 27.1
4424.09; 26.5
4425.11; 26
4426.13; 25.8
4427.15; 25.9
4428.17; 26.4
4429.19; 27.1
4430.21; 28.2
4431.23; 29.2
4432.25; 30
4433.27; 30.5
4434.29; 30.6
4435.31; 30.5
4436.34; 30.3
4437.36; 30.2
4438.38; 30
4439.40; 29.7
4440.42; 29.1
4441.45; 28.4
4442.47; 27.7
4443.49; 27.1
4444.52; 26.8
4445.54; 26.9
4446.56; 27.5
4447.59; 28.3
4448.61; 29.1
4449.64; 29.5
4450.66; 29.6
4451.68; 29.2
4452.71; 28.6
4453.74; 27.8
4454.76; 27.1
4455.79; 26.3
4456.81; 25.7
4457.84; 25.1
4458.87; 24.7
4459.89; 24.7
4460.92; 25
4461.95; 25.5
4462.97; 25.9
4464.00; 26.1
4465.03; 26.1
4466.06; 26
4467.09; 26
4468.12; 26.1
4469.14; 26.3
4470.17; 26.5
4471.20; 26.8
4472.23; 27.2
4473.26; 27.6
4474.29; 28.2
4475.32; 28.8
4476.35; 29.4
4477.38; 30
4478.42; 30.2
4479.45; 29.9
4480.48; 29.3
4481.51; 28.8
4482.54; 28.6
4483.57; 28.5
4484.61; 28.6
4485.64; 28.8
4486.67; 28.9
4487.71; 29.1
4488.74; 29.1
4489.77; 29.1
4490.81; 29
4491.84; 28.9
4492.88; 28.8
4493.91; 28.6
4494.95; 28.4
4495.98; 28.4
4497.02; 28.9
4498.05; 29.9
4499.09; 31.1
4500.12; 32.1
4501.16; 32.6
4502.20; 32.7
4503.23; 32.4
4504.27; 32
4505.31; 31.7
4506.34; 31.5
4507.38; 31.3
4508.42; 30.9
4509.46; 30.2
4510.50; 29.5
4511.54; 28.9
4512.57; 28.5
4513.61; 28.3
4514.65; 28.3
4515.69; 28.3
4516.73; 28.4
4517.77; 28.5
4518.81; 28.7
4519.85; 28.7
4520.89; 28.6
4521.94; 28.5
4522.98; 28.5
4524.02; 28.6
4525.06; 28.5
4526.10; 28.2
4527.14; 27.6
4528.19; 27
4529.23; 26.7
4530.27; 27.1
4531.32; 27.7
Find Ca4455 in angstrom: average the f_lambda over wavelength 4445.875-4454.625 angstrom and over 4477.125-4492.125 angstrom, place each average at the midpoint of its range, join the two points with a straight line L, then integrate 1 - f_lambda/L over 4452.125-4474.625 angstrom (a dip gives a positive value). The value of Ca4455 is 1.9 angstrom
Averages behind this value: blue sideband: 28.6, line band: 26.3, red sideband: 29.1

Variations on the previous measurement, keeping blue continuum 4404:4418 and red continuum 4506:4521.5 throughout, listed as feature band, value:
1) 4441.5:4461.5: 0.7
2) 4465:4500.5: 0.2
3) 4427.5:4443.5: -0.7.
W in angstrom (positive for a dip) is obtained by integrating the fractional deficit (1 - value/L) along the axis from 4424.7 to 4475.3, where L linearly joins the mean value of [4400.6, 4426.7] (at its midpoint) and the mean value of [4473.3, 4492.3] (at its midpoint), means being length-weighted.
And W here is 1.11 angstrom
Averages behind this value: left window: 27.2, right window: 29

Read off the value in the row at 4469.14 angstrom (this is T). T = 26.3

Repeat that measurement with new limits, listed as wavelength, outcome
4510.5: 29.5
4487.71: 29.1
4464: 26.1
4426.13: 25.8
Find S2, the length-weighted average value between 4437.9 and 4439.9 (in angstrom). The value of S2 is 29.9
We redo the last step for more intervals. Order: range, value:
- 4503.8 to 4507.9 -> 31.6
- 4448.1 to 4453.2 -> 29.2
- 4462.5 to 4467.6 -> 26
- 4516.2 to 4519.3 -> 28.5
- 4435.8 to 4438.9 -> 30.1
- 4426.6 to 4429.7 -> 26.4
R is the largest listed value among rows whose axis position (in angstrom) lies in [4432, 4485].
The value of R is 30.6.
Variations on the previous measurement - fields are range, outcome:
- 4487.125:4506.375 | 32.7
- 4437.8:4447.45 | 30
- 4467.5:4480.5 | 30.2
